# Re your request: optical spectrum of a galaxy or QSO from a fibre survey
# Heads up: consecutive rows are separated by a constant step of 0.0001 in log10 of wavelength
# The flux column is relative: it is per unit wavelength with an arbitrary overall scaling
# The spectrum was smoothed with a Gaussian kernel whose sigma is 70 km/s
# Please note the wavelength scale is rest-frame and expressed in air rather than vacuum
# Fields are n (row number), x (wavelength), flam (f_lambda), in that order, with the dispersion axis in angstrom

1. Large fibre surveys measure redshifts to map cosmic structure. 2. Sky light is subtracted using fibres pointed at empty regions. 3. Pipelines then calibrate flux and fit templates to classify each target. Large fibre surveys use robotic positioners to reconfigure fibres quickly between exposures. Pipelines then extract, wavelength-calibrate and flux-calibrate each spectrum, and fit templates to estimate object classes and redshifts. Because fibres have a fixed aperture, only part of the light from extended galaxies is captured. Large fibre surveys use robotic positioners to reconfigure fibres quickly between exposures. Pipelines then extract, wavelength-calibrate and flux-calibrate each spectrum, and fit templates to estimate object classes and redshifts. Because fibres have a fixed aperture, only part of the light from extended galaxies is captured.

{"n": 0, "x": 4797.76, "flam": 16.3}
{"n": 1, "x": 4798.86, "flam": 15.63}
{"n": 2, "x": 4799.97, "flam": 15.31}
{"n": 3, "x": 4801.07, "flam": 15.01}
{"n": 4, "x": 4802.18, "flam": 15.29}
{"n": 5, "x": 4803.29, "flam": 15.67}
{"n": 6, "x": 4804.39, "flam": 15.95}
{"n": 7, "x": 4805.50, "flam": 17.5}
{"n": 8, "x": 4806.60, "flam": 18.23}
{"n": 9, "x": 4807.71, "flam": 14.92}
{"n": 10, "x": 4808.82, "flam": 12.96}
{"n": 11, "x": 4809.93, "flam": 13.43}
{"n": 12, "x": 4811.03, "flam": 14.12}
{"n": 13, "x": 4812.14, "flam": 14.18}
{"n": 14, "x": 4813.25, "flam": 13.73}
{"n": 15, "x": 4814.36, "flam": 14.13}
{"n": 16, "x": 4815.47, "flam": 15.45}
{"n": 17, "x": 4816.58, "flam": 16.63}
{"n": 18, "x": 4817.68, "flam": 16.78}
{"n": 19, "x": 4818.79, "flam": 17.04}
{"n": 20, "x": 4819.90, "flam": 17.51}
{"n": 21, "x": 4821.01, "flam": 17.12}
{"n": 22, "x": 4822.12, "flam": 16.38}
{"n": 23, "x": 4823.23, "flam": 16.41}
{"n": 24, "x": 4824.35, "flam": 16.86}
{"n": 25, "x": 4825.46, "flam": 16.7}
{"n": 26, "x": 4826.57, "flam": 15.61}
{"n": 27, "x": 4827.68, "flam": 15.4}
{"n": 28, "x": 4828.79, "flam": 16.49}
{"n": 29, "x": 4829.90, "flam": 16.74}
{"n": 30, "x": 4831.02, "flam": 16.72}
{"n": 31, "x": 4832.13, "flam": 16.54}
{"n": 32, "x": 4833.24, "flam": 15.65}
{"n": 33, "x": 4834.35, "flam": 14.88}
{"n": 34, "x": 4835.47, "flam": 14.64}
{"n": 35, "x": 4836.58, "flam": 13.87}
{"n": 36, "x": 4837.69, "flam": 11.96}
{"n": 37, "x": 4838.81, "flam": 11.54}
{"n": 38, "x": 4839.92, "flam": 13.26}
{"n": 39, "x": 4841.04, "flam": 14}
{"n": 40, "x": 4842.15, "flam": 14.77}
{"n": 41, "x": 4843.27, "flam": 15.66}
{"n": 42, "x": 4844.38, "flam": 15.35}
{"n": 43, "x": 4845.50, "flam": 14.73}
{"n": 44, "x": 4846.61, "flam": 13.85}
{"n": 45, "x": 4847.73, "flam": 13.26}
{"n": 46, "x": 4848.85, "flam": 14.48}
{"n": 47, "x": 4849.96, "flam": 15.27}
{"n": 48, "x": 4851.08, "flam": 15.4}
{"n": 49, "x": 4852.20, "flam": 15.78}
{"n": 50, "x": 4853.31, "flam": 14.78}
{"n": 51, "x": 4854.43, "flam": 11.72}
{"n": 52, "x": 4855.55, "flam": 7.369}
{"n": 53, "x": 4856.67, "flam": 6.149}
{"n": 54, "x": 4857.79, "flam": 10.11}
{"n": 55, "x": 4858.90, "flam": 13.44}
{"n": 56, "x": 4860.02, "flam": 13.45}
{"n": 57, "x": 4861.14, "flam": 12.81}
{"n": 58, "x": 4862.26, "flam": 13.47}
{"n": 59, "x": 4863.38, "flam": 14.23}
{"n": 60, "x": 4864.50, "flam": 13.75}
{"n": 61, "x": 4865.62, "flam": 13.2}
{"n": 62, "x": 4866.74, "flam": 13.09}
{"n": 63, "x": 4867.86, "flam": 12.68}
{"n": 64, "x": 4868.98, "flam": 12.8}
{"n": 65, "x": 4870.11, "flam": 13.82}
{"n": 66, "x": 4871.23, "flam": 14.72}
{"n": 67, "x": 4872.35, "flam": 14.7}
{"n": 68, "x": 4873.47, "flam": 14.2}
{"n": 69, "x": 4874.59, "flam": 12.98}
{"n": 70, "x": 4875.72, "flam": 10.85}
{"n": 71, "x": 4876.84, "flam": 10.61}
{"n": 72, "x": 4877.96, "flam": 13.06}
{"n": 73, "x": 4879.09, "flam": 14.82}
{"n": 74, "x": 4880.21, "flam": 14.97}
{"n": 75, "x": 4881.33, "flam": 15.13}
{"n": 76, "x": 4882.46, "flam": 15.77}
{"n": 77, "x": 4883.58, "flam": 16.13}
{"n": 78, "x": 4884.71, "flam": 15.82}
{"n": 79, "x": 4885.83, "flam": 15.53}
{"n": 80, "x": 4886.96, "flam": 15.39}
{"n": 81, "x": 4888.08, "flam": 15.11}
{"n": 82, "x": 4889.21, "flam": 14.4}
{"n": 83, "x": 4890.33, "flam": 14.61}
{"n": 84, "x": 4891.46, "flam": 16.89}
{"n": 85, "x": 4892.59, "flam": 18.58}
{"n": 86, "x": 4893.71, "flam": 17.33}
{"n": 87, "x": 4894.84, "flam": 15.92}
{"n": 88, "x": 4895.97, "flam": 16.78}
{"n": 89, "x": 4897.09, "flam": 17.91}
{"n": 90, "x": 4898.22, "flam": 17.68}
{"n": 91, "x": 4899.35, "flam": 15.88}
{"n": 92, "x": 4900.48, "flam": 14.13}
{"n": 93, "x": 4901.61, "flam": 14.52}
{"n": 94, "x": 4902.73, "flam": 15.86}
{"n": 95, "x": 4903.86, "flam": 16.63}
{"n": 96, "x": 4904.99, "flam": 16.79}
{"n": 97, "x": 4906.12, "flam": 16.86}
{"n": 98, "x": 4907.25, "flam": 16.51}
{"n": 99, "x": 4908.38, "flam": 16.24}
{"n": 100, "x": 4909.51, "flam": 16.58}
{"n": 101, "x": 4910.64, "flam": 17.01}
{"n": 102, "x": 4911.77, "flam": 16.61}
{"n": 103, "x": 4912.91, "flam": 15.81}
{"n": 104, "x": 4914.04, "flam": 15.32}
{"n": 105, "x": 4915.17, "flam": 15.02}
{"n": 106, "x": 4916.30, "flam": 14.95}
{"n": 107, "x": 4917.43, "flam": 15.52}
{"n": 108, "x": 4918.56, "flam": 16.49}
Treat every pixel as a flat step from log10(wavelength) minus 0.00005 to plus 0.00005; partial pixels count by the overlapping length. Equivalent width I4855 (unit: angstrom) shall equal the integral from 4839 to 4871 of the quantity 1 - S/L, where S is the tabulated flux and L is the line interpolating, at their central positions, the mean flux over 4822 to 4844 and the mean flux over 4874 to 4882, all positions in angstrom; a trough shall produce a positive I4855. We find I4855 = 2.1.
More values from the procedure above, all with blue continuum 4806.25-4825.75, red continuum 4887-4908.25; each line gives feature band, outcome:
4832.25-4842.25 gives 1.19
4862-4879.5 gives 2.99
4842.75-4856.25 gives 1.70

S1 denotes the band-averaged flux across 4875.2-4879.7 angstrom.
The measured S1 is 12.4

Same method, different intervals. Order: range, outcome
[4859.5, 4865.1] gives 13.5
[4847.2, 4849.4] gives 13.9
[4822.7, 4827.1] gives 16.4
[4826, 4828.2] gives 15.5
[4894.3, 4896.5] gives 16.3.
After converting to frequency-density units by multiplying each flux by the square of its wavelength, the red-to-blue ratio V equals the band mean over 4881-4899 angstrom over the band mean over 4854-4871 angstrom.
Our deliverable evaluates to 1.34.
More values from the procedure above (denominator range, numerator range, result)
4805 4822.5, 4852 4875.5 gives 0.83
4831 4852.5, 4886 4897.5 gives 1.14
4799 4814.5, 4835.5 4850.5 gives 0.95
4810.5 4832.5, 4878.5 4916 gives 1.03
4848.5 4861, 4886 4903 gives 1.30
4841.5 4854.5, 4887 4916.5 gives 1.12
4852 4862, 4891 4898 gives 1.51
